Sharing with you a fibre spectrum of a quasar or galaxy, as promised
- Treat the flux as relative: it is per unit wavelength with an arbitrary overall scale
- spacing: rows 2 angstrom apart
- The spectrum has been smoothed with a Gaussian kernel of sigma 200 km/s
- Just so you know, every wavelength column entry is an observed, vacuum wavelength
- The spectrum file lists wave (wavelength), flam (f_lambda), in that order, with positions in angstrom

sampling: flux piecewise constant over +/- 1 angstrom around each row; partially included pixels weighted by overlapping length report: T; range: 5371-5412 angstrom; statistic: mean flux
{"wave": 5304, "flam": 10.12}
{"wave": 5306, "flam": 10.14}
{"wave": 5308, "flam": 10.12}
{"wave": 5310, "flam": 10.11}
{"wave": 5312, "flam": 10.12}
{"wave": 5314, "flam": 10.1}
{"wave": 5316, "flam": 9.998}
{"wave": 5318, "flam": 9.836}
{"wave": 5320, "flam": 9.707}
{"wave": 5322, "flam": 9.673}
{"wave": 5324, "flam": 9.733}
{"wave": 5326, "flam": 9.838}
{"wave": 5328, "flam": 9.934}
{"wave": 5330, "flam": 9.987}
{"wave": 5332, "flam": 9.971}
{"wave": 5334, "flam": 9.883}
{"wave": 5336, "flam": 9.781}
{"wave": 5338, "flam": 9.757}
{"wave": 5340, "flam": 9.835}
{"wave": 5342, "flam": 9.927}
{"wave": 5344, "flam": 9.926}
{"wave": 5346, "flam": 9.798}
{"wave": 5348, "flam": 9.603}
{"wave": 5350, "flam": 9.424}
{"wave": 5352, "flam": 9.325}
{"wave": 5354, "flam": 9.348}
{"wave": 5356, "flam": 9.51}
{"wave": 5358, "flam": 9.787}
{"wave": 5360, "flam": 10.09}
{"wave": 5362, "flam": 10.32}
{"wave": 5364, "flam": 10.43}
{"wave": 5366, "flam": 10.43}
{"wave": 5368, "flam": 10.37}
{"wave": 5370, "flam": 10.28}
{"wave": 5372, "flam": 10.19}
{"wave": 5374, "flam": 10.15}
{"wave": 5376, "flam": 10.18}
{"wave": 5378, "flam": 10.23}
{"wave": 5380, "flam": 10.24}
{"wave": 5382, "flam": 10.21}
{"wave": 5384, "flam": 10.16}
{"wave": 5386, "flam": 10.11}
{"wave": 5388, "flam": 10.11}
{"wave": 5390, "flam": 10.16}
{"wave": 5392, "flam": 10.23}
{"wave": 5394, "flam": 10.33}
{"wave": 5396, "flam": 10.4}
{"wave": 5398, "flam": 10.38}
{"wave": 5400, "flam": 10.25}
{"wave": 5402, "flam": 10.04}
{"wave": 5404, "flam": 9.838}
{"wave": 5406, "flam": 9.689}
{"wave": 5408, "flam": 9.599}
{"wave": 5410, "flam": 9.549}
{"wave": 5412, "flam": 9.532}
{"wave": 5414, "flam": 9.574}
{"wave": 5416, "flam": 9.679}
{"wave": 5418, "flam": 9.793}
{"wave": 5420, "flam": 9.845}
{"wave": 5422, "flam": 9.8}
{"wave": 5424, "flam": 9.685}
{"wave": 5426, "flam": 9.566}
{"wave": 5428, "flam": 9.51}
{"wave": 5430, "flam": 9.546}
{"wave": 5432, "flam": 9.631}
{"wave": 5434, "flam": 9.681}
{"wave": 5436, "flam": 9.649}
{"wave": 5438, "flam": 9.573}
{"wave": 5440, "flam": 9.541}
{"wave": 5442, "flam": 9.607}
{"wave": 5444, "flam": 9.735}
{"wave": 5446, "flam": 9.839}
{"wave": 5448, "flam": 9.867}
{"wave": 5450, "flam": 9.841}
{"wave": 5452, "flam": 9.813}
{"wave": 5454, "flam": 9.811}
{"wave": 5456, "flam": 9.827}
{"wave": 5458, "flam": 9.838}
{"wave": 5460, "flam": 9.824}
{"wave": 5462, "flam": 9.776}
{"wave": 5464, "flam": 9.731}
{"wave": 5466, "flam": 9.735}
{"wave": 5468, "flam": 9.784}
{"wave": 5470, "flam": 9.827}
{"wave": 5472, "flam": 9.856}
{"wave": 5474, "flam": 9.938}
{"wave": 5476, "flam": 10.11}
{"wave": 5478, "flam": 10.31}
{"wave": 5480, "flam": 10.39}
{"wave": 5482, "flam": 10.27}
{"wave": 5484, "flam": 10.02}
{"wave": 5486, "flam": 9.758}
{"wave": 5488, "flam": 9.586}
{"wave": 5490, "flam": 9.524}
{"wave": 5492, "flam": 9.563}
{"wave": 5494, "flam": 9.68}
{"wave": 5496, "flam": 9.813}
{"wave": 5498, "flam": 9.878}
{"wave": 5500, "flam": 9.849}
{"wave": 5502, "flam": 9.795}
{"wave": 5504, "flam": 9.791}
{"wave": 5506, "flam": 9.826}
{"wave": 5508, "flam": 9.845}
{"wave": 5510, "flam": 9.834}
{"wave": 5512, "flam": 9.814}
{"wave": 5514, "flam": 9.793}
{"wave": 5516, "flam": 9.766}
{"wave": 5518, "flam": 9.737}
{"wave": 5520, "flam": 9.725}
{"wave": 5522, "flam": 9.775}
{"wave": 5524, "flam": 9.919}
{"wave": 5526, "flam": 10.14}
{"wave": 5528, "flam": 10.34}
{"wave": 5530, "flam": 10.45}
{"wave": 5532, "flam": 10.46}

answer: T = 10.1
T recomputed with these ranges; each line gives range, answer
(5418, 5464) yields 9.72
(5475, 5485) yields 10.2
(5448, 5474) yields 9.81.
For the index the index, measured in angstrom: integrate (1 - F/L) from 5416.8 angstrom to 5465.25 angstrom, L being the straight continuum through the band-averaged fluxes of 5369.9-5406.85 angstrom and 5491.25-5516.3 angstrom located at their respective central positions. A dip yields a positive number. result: 1.3 angstrom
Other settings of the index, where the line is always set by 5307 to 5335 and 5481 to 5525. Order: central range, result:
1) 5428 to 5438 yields 0.2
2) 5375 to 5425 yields -0.6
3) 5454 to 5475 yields 0.0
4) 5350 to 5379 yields -0.4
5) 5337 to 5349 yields 0.1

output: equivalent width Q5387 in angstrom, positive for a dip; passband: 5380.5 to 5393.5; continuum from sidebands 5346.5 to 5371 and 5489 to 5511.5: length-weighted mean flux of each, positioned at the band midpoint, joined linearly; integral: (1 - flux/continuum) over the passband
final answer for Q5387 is -0.4 angstrom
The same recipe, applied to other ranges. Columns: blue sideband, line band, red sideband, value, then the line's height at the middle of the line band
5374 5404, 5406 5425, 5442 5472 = 0.7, 10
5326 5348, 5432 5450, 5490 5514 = 0.2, 9.81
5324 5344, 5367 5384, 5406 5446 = -0.8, 9.77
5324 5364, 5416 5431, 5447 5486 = 0.3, 9.88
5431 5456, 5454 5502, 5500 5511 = -0.4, 9.78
